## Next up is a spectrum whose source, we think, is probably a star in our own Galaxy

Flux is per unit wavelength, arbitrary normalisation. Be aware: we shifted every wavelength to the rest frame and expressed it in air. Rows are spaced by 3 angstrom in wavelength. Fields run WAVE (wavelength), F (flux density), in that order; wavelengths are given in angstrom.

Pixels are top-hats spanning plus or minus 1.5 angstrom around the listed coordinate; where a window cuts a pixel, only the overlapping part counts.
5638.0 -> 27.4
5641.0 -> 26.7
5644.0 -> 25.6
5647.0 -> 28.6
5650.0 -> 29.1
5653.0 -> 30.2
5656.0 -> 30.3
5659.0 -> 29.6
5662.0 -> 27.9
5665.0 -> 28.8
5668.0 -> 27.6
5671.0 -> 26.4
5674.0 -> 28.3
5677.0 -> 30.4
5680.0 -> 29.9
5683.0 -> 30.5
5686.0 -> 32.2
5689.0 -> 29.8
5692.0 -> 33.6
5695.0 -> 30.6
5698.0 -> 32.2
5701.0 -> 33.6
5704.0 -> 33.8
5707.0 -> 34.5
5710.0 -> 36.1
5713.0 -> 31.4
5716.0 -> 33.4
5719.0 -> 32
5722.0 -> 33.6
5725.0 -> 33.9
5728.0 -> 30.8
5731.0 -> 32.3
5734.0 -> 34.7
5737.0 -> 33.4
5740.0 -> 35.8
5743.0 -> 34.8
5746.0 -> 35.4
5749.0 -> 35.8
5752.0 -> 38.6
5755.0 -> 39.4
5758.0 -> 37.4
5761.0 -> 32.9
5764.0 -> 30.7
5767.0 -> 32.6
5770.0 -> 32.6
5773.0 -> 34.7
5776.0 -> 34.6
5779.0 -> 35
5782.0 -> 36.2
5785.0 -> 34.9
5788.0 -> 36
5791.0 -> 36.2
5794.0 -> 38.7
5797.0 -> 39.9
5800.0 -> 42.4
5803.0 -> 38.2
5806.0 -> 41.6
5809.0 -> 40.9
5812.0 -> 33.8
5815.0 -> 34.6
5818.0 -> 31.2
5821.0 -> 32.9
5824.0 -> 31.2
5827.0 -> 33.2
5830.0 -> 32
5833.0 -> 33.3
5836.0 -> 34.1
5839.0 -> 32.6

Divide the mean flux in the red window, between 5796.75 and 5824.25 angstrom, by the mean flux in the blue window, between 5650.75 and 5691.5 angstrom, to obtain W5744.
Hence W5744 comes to 1.25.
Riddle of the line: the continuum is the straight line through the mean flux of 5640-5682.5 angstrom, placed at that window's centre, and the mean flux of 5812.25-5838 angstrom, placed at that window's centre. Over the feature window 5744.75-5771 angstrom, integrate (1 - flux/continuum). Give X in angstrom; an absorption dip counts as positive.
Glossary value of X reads -3.4 angstrom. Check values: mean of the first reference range 28.6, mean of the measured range 35.1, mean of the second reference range 32.9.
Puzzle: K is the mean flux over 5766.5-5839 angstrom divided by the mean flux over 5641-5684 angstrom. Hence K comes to 1.2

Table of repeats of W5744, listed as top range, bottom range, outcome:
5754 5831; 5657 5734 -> 1.13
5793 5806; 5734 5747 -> 1.15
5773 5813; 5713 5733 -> 1.15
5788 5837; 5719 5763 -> 1.03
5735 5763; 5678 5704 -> 1.13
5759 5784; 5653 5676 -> 1.18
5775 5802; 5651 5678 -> 1.29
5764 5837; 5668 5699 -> 1.17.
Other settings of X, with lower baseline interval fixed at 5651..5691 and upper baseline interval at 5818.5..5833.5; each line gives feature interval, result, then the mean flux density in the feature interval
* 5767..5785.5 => -1.80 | 34.5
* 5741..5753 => -2.00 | 36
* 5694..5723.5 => -2.95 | 33.2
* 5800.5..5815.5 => -2.95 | 38.3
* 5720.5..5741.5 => -2.01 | 33.5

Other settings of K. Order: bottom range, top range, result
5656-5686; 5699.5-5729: 1.15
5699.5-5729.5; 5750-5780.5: 1.05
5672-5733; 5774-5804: 1.16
